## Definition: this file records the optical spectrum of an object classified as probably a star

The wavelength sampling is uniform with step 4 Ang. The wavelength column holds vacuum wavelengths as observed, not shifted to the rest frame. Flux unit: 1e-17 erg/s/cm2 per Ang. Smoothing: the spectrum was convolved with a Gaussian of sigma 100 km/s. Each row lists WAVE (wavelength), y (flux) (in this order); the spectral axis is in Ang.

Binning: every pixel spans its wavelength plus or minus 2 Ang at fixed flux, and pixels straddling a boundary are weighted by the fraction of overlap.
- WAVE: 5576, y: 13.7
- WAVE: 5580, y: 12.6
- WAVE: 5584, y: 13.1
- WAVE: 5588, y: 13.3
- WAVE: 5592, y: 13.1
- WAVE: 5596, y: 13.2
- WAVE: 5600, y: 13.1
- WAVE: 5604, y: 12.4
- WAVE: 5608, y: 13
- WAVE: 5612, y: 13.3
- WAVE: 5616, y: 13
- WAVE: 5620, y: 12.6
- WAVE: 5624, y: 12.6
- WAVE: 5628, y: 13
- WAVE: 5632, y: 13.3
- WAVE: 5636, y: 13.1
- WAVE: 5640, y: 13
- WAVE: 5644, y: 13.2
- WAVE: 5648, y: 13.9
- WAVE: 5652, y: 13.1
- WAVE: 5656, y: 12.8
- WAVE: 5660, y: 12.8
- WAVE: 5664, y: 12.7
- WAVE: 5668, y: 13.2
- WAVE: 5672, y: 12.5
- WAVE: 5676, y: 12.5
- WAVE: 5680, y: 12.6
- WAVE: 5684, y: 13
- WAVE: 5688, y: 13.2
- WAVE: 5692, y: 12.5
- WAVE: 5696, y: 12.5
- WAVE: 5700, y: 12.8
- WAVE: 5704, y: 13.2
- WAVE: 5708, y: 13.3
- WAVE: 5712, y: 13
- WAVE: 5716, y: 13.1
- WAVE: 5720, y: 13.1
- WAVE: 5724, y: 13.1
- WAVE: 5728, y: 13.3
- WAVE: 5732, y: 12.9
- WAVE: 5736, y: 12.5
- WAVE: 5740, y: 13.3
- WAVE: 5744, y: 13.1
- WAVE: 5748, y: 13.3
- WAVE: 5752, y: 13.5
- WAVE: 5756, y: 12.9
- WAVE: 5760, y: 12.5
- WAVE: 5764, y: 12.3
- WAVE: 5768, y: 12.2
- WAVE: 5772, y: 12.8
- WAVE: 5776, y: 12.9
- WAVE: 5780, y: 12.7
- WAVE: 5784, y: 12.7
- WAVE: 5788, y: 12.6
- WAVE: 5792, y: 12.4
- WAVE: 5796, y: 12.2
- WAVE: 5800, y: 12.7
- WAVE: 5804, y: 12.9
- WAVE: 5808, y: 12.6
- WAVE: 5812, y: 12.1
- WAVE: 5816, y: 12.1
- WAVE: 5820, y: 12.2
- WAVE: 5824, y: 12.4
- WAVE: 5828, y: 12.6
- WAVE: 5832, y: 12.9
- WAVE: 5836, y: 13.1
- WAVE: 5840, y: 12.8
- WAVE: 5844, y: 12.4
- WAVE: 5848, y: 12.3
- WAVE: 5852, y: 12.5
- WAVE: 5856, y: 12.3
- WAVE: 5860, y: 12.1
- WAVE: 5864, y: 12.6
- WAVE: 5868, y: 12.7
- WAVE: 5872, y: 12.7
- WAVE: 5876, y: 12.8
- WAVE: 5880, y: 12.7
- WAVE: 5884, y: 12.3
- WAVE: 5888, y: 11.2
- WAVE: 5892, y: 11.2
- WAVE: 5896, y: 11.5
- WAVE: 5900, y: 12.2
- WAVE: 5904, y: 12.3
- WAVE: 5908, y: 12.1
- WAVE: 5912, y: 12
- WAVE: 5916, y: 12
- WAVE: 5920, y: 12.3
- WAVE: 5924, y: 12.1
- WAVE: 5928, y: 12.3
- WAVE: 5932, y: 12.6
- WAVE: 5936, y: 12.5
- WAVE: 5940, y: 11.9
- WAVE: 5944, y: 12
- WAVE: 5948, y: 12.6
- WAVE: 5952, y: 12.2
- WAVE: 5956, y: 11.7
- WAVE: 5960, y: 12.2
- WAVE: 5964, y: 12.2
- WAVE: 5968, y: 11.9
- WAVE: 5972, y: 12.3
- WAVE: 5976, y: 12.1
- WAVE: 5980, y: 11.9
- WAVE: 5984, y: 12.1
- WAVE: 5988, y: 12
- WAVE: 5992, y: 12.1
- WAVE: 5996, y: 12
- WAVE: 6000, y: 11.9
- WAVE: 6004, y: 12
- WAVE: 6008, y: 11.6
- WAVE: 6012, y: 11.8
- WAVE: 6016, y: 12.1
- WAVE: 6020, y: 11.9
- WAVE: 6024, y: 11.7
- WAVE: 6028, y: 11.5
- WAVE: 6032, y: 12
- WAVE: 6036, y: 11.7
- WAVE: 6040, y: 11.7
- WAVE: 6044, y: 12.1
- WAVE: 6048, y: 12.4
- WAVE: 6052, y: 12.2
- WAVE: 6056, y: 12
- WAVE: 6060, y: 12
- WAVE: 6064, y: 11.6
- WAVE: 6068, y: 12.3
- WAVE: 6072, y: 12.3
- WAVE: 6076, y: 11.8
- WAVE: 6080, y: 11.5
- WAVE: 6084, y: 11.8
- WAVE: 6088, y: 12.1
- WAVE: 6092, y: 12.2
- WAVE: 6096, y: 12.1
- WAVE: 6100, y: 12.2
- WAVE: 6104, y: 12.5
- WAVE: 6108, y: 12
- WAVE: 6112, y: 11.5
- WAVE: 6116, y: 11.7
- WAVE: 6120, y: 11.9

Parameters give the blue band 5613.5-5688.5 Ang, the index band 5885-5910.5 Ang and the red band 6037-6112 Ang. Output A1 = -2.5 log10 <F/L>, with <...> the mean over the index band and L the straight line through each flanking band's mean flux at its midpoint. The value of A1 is 0.06 mag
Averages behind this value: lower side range 12.9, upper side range 12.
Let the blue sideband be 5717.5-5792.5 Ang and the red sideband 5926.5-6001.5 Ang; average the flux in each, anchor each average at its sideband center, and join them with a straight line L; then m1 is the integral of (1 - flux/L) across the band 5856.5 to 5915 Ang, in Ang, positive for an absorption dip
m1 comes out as 1.1 Ang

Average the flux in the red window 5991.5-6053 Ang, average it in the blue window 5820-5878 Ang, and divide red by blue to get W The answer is 0.95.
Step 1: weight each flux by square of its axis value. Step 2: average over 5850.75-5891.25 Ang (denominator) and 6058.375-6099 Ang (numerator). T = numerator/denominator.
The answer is 1.0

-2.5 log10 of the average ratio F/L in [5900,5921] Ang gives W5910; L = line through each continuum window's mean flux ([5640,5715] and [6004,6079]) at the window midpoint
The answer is 0.01 mag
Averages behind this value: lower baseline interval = 12.9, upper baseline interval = 11.9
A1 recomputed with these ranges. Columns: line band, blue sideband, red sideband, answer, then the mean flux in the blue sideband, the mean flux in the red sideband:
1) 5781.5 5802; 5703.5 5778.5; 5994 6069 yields 0.02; 13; 11.9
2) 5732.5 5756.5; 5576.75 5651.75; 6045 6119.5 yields -0.03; 13.1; 12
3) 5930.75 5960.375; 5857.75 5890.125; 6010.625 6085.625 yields 0.00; 12.4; 11.9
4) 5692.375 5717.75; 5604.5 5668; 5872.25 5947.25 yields -0.01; 13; 12.1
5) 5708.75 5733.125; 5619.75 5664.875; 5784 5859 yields -0.03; 13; 12.5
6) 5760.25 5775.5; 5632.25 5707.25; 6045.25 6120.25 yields 0.02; 12.9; 12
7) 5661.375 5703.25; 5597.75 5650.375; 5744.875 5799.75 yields 0.01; 13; 12.7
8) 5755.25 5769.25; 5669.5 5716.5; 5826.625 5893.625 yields 0.02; 12.8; 12.4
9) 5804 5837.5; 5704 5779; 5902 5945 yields 0.01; 13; 12.2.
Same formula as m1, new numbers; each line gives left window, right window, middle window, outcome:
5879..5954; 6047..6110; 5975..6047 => 1.0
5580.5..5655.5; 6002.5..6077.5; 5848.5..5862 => 0.1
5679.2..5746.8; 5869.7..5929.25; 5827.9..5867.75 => -0.7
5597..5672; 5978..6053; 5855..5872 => -0.2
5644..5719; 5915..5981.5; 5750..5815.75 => 0.2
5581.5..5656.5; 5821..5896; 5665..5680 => 0.2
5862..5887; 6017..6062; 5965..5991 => 0.2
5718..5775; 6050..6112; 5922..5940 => 0.1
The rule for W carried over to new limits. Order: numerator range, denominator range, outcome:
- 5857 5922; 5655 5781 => 0.94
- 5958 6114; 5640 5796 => 0.93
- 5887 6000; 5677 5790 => 0.94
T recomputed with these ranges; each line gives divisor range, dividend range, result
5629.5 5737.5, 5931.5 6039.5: 1.03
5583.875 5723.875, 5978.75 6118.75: 1.05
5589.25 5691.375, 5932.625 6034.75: 1.04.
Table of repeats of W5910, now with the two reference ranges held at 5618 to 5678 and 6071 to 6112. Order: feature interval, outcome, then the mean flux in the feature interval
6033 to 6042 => 0.036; 11.7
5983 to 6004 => 0.019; 12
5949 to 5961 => 0.021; 12.1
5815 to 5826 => 0.030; 12.2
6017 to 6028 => 0.035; 11.8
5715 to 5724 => -0.025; 13.1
